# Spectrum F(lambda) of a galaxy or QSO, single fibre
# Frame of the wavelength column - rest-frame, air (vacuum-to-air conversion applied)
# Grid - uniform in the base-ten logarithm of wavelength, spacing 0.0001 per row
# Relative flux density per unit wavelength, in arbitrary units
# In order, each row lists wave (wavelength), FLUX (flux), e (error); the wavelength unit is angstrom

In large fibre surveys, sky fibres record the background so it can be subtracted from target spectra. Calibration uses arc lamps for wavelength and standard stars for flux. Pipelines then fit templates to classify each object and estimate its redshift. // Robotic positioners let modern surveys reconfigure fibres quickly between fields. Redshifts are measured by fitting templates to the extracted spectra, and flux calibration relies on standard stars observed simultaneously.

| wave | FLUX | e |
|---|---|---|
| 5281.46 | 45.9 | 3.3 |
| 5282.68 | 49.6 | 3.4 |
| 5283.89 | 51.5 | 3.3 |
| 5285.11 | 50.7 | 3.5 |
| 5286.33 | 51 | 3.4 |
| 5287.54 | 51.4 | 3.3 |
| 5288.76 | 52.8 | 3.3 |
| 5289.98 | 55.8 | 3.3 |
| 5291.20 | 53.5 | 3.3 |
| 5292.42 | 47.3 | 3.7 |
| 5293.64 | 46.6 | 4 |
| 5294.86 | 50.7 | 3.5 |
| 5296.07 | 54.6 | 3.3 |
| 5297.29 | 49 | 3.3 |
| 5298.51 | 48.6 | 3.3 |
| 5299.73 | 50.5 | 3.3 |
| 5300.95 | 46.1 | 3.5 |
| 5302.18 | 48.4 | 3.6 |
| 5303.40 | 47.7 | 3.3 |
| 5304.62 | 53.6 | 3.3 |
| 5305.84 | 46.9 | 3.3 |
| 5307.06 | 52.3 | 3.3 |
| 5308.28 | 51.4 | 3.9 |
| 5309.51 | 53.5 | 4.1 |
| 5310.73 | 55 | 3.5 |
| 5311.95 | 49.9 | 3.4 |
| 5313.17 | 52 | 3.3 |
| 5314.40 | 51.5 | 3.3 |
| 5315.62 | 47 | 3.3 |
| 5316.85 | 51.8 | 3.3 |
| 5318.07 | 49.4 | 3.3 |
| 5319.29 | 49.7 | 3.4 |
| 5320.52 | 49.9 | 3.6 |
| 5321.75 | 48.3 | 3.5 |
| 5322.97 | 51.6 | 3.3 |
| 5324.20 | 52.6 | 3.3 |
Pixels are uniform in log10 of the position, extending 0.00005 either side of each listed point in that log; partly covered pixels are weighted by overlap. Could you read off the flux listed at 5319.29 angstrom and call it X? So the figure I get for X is 49.7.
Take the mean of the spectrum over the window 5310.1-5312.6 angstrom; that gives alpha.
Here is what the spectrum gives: 52.6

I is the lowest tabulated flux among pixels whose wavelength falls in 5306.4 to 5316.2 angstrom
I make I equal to 47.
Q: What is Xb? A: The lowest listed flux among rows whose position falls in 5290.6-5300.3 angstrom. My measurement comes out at 46.6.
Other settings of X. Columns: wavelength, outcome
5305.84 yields 46.9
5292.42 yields 47.3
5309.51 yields 53.5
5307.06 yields 52.3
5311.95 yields 49.9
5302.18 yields 48.4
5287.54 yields 51.4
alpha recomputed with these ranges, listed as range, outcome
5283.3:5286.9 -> 51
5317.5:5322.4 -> 49.3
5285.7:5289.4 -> 51.8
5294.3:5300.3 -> 50.8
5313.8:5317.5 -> 50.1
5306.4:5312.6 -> 52.4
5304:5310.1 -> 51.5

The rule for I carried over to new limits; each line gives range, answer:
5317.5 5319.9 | 49.4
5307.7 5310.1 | 51.4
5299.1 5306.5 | 46.1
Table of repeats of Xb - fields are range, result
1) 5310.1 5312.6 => 49.9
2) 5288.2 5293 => 47.3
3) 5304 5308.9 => 46.9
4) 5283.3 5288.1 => 50.7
